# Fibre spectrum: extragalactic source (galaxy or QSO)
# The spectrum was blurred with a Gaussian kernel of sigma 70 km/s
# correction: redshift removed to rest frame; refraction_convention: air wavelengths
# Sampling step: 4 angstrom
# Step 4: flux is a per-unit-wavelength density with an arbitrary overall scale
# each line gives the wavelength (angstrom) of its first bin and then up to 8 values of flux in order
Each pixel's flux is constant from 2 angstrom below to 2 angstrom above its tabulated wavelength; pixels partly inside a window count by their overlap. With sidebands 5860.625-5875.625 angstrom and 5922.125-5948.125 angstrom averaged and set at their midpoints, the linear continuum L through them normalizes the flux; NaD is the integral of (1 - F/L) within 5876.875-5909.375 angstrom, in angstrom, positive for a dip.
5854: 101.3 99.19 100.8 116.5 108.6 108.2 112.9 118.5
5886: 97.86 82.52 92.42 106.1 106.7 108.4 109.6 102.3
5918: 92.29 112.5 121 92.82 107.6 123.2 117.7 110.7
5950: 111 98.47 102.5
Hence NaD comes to 2.0 angstrom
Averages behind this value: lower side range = 109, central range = 103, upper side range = 112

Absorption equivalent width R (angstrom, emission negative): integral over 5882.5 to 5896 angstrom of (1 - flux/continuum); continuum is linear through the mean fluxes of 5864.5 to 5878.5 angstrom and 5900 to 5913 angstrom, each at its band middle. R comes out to 1.9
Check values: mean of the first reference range 111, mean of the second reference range 108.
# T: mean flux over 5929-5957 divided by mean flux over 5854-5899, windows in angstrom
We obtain 1.1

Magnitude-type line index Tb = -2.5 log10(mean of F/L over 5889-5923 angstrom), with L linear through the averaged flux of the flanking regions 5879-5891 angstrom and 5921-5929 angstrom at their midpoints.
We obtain 0.071 mag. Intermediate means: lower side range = 102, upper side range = 114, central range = 102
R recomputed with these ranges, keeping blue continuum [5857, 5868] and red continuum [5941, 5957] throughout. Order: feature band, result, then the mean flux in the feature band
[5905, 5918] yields 0.37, 104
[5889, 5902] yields 1.27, 96.5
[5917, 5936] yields 0.34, 106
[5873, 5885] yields -0.65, 112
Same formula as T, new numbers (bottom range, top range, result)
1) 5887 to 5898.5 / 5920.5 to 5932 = 1.18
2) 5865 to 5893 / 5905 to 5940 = 1.02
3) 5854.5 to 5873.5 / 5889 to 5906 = 0.93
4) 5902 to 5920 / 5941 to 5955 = 1.06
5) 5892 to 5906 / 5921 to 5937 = 1.06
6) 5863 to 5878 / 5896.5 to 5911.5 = 0.97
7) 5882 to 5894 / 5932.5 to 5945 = 1.22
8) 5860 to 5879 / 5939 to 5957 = 1.01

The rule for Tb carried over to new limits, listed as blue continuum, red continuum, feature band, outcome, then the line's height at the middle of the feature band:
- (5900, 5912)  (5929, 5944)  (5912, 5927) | 0.04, 110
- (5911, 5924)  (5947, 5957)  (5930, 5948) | -0.08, 104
